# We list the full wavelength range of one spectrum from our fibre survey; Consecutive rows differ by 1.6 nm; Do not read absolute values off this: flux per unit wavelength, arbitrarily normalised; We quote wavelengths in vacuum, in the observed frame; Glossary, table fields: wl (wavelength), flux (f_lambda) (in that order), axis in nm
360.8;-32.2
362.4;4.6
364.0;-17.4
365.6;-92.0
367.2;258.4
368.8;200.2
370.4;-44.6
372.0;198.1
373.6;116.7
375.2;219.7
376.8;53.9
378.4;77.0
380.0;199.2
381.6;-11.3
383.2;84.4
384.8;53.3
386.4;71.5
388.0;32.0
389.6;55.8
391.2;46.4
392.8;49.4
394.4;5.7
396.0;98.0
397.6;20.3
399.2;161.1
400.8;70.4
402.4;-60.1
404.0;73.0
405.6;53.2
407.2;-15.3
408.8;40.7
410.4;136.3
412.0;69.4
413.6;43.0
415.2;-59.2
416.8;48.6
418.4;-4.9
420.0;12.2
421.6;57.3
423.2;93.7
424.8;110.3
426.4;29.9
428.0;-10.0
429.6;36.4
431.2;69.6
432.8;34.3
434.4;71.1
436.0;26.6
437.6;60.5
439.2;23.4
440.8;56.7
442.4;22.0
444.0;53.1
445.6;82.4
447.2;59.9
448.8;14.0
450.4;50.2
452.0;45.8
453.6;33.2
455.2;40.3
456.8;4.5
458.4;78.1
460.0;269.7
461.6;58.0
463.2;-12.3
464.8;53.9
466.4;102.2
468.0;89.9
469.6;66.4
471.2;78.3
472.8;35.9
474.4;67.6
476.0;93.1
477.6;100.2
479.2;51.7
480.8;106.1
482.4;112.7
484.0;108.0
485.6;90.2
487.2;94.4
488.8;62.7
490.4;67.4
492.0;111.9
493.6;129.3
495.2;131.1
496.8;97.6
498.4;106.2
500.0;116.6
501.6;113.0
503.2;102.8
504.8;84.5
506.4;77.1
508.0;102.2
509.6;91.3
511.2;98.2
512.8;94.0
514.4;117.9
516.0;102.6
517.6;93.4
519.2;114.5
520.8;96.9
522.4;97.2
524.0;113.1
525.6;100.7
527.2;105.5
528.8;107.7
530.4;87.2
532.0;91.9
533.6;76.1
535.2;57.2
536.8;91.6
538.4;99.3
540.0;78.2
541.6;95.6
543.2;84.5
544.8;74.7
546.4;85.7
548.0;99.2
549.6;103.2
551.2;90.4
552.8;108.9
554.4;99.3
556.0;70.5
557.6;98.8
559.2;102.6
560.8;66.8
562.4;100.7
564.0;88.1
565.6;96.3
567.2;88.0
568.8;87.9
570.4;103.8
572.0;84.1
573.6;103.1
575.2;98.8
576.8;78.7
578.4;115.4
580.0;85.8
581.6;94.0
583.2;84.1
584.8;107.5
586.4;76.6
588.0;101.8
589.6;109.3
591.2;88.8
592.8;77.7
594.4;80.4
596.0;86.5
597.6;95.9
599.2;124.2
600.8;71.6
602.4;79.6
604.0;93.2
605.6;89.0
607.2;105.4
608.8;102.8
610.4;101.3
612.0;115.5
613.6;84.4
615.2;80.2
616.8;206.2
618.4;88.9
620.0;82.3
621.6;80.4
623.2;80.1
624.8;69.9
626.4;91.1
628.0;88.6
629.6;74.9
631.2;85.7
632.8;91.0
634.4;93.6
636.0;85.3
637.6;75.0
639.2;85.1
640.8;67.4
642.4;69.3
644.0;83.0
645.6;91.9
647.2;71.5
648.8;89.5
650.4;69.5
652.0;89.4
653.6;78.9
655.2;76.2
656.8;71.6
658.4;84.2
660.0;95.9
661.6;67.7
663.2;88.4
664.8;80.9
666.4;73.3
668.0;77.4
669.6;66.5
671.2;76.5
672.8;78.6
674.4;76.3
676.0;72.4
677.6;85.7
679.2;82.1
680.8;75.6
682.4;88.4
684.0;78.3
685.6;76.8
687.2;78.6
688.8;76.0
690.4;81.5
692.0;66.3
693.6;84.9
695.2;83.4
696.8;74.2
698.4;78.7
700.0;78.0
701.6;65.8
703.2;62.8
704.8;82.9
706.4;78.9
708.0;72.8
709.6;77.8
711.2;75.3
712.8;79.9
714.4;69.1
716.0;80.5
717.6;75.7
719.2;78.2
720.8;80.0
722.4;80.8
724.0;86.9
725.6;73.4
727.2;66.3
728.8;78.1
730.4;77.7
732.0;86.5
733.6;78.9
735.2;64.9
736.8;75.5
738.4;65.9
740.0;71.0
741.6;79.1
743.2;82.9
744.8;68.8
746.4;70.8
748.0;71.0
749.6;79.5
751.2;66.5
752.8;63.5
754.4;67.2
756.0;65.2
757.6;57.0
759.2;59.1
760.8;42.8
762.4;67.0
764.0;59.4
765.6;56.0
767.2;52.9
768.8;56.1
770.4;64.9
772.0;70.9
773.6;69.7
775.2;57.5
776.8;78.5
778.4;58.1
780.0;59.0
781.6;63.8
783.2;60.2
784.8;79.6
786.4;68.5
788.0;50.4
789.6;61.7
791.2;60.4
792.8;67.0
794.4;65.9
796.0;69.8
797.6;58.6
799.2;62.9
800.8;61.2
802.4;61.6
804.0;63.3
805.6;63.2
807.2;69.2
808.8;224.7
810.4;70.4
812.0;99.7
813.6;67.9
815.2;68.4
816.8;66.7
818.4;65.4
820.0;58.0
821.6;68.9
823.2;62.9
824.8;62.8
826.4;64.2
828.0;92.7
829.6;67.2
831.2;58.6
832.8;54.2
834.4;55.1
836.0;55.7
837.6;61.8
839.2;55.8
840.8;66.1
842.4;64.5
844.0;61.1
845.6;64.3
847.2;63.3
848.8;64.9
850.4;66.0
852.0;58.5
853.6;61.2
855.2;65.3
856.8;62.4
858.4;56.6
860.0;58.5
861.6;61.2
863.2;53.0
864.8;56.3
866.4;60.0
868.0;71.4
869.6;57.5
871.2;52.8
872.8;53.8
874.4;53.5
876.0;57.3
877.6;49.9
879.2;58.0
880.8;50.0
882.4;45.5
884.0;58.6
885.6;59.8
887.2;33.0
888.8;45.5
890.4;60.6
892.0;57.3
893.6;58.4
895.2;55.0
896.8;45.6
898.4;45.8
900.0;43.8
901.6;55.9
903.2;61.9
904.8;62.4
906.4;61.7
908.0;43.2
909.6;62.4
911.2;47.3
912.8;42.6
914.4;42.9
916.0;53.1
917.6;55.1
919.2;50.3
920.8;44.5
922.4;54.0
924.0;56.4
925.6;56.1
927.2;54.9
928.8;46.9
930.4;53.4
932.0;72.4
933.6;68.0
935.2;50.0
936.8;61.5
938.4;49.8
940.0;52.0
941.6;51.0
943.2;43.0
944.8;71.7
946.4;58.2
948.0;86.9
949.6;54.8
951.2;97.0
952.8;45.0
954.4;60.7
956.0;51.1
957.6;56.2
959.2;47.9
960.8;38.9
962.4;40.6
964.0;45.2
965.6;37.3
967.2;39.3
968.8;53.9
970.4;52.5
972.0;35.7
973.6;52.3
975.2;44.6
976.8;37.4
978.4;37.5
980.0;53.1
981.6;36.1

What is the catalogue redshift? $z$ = 0.23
